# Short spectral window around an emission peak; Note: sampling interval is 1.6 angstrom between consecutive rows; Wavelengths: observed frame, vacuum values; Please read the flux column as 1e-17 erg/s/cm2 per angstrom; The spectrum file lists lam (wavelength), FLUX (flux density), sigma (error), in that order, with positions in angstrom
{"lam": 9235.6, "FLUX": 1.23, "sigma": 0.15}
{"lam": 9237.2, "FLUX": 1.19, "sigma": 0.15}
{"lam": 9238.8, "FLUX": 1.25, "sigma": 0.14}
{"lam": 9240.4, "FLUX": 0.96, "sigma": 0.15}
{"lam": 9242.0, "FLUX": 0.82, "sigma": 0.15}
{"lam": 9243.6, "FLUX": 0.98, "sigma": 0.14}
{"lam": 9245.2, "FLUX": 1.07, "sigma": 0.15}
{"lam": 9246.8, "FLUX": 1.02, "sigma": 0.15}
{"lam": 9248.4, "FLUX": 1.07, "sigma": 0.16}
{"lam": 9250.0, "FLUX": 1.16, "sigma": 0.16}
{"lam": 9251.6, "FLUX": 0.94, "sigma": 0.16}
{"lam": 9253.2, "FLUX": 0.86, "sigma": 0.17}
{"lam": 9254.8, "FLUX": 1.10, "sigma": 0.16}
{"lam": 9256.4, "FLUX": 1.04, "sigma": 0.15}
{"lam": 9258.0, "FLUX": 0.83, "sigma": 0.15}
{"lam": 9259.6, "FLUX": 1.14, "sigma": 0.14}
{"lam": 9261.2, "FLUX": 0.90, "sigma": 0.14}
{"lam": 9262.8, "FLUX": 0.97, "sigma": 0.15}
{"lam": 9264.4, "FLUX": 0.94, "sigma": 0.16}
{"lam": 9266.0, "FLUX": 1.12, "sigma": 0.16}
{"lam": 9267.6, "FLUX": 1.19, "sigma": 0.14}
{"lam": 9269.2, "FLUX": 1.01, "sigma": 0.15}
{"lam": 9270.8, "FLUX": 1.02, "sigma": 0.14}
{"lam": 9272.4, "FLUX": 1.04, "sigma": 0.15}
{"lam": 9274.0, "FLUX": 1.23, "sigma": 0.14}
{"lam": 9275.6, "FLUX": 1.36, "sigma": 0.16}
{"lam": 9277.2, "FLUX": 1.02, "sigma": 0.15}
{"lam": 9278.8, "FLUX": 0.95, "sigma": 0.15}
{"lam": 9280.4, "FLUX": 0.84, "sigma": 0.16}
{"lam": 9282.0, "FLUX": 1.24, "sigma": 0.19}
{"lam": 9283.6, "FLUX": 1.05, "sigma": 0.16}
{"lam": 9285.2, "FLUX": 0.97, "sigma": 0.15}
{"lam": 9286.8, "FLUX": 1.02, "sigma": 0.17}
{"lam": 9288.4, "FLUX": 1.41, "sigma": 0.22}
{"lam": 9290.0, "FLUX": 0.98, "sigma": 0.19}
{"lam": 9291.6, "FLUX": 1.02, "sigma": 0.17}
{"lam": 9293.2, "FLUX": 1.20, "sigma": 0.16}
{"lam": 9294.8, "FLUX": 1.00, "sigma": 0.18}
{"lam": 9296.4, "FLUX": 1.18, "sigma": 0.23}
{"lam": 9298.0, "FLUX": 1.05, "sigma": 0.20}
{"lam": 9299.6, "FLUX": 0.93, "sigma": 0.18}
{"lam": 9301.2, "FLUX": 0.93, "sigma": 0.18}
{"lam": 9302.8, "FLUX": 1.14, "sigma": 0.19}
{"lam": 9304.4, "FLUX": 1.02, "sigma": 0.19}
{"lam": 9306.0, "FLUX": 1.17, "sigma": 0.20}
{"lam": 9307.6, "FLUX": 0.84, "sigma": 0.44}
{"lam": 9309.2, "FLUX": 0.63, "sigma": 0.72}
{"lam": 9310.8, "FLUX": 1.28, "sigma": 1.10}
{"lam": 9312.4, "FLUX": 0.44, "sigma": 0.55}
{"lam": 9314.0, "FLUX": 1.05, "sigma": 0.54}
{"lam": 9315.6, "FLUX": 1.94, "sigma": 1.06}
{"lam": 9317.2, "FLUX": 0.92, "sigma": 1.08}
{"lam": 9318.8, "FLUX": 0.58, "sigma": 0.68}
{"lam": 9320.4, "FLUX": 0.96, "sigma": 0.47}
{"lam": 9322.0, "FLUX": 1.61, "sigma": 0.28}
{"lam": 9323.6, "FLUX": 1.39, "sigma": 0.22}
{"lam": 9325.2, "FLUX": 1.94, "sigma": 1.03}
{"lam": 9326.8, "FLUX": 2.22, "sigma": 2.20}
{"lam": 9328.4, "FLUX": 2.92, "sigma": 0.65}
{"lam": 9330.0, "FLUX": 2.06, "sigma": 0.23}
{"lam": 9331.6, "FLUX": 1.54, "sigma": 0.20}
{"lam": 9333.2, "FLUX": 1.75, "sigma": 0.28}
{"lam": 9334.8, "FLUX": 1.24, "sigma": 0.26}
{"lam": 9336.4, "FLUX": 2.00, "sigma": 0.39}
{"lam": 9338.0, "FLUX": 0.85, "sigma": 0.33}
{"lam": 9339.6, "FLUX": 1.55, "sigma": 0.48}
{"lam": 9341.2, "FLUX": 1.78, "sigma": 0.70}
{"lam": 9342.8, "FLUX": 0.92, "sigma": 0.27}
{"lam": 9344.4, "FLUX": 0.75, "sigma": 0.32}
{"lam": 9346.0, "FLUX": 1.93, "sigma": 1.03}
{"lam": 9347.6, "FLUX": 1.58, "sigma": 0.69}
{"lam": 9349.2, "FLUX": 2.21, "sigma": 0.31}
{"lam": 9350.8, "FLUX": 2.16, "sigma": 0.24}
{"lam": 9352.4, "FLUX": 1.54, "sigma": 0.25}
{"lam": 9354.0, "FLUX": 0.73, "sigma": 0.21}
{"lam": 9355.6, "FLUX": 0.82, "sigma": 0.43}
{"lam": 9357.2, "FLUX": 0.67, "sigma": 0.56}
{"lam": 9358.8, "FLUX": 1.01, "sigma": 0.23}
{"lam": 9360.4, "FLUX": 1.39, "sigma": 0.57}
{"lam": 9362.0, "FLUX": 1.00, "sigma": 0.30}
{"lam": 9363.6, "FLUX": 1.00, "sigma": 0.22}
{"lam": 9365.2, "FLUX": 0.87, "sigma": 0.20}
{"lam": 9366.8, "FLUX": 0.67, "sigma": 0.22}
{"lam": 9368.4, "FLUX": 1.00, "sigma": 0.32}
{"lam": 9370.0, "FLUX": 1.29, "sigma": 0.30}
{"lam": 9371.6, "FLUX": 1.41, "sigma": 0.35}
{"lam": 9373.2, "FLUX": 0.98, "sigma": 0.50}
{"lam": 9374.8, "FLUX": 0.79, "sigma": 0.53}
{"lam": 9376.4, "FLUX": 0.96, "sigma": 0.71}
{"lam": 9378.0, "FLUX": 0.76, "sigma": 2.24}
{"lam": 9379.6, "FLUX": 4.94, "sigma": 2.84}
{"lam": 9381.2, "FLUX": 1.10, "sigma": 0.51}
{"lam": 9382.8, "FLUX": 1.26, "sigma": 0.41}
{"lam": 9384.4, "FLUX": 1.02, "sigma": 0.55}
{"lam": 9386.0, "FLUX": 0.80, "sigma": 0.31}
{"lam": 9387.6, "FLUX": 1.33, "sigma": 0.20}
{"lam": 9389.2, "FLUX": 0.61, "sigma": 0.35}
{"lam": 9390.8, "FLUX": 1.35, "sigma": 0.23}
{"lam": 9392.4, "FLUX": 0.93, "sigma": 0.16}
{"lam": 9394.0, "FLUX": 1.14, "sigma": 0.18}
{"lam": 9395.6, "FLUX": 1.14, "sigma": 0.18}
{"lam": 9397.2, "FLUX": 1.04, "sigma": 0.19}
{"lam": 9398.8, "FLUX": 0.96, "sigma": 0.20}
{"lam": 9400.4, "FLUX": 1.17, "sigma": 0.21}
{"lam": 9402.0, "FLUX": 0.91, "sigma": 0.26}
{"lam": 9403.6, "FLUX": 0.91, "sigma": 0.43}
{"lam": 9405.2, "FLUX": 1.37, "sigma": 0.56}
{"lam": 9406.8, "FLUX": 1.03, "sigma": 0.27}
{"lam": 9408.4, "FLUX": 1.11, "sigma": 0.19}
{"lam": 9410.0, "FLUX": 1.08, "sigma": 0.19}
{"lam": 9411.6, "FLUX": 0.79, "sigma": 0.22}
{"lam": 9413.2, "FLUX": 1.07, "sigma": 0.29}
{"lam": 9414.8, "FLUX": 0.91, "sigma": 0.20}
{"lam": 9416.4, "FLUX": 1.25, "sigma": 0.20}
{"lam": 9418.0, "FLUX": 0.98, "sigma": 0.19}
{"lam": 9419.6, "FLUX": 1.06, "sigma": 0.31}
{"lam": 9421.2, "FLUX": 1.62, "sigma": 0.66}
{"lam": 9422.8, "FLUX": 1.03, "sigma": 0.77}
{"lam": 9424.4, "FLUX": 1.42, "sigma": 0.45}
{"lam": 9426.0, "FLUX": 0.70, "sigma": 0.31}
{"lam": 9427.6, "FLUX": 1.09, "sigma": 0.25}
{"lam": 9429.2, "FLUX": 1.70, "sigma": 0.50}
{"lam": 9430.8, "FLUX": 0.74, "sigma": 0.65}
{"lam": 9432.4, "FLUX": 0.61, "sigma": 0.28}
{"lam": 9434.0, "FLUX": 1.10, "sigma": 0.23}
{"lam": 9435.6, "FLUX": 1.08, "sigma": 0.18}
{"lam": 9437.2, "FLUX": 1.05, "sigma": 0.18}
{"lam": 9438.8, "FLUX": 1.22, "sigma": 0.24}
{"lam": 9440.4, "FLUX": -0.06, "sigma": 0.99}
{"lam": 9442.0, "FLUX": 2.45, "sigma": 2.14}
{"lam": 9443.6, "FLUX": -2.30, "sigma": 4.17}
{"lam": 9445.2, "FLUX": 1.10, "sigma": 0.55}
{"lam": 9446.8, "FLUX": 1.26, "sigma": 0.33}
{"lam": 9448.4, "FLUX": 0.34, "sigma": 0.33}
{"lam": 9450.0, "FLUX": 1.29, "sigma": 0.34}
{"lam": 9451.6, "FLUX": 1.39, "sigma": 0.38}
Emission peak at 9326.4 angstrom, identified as [S II] 6716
